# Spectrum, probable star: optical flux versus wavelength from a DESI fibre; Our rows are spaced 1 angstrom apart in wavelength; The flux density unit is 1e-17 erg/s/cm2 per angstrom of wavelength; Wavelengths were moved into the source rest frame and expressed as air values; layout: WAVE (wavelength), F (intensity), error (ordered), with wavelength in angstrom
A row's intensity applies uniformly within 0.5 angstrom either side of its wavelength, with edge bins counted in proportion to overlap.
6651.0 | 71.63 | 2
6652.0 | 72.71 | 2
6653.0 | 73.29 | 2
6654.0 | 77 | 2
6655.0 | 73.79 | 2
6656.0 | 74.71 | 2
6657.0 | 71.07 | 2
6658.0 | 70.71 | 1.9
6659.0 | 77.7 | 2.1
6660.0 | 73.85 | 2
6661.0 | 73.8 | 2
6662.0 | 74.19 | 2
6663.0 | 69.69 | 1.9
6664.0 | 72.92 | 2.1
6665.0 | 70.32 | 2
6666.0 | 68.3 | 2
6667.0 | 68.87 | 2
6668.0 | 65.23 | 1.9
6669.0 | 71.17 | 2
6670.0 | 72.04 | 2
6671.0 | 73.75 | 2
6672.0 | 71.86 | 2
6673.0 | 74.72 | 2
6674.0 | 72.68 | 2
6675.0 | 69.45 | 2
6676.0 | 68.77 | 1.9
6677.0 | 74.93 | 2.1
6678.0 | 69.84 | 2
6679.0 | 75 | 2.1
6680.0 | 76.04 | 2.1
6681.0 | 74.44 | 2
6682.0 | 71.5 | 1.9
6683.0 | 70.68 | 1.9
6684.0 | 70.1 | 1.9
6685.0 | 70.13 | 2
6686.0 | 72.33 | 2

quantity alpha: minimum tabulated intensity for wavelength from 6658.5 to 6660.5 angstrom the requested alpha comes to 73.85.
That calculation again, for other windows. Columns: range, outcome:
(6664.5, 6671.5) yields 65.23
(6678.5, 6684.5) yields 70.1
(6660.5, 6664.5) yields 69.69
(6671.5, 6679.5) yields 68.77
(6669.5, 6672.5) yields 71.86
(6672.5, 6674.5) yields 72.68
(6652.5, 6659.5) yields 70.71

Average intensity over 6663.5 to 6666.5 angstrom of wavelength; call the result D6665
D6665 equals 70.5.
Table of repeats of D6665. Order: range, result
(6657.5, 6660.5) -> 74.1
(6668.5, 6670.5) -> 71.6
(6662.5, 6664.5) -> 71.3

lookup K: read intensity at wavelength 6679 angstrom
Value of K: 75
